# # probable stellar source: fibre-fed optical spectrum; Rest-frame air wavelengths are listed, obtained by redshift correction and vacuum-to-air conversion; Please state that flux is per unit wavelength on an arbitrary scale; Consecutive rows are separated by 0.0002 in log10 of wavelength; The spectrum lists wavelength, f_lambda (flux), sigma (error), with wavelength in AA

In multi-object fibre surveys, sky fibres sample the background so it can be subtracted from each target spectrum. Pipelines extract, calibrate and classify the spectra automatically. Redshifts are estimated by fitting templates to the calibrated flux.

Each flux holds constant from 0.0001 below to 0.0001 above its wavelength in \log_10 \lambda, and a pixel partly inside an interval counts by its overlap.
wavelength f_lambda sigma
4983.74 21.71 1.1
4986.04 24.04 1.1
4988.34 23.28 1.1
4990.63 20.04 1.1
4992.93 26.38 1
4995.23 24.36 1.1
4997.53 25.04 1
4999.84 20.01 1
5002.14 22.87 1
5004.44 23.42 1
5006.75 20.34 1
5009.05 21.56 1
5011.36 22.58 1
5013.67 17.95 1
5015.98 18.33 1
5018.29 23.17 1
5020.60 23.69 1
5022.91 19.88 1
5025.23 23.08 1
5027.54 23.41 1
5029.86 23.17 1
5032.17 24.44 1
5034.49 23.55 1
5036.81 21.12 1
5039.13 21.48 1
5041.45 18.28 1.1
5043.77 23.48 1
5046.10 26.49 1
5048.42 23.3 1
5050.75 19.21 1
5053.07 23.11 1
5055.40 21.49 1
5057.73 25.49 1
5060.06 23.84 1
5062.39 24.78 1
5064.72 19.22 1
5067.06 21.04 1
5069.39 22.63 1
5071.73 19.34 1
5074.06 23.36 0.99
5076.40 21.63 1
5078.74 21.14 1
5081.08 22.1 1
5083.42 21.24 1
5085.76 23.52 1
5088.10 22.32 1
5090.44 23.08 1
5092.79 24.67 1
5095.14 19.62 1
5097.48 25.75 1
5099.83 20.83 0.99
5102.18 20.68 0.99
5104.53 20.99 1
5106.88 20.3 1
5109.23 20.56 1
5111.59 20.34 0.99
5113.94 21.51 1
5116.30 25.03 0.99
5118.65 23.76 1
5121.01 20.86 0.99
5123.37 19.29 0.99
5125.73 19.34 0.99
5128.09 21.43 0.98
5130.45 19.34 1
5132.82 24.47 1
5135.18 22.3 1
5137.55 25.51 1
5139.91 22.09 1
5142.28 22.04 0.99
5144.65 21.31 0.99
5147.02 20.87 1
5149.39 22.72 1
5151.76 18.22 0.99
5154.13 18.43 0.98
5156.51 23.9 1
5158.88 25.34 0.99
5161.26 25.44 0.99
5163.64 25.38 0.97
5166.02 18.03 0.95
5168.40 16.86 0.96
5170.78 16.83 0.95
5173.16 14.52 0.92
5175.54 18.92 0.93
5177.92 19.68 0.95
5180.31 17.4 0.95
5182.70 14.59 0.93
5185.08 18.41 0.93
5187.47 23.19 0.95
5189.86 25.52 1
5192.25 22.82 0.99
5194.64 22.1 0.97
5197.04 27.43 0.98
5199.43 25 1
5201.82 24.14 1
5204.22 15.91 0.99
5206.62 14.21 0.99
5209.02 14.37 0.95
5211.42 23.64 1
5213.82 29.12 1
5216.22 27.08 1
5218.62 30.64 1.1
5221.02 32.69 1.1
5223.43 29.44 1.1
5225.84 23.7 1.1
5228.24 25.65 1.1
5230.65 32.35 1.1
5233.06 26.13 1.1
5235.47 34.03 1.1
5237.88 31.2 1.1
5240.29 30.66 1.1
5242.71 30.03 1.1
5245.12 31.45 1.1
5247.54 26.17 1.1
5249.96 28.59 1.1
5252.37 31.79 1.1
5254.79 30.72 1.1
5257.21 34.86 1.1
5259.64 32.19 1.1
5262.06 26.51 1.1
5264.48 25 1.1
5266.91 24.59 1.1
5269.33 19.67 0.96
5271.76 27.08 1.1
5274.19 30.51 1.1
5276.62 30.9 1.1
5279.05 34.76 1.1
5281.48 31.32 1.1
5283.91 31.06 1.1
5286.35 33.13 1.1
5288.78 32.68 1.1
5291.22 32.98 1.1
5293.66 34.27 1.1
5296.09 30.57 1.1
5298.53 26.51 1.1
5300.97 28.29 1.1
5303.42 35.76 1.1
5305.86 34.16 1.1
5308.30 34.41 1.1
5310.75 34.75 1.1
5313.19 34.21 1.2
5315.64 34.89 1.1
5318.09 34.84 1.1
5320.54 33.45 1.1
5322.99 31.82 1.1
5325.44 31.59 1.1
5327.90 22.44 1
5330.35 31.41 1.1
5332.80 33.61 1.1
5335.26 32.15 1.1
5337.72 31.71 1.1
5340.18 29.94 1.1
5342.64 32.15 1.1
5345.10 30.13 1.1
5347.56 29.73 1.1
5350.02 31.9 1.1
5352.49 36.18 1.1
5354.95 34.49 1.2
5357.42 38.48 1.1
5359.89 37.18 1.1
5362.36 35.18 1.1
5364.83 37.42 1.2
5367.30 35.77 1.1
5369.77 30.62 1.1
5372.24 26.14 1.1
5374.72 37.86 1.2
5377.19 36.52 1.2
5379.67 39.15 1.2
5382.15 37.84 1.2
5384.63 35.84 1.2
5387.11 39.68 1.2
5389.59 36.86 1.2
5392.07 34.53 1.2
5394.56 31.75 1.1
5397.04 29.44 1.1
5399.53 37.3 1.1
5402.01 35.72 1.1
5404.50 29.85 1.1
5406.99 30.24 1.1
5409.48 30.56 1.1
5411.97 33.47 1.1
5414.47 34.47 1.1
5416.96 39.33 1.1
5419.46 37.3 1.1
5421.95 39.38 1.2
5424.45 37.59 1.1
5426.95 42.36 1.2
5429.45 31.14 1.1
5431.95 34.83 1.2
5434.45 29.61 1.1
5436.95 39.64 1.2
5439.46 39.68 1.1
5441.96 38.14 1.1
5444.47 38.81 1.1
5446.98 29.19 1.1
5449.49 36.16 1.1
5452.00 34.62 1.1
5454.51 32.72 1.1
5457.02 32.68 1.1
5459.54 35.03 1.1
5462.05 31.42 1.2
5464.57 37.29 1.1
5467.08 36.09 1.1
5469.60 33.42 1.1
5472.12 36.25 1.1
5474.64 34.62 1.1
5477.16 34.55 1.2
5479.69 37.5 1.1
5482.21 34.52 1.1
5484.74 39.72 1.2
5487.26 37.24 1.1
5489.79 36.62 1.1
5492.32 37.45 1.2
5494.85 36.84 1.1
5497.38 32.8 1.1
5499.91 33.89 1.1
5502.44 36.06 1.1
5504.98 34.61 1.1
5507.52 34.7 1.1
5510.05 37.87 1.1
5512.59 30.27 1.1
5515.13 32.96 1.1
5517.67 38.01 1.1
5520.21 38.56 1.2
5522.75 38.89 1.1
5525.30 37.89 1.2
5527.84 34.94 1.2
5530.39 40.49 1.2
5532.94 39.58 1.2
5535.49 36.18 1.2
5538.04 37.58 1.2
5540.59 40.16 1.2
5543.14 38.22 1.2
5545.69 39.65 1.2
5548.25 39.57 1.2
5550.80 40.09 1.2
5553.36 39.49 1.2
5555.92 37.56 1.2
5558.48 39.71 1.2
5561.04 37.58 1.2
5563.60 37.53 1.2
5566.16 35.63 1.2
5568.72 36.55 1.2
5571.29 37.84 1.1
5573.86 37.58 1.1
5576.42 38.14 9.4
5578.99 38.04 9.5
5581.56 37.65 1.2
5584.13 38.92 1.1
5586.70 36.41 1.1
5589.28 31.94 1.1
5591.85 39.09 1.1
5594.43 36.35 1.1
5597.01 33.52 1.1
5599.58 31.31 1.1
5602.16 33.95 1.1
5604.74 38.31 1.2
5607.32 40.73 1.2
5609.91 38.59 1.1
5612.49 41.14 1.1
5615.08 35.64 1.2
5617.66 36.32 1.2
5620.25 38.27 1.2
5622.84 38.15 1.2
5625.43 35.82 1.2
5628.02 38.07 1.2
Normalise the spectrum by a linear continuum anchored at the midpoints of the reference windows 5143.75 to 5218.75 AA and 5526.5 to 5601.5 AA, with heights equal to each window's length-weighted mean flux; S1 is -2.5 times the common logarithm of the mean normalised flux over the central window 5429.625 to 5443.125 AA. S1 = -0.13 mag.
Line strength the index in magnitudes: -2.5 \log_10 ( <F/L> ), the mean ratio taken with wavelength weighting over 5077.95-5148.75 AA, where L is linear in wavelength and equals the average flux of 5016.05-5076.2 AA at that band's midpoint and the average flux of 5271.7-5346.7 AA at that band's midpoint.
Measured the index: 0.14 mag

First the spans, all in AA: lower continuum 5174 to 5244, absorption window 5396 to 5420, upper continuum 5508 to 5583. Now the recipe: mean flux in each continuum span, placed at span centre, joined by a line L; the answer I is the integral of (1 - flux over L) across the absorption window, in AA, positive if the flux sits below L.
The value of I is -1.0 AA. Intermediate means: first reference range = 24.5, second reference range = 37.7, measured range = 33.7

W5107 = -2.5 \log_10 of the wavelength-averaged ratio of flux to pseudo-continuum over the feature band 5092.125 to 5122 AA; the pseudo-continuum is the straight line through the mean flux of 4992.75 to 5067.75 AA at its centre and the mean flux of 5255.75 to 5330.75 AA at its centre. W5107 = 0.14 mag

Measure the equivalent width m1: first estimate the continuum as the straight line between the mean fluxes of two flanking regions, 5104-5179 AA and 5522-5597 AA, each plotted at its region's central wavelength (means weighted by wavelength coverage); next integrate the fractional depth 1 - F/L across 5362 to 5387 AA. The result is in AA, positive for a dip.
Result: -4.1 AA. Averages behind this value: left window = 21.1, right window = 37.8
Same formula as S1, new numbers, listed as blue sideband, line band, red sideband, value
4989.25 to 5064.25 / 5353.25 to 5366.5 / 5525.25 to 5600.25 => -0.149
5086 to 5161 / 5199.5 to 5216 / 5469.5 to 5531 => 0.194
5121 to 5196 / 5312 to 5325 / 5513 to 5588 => -0.209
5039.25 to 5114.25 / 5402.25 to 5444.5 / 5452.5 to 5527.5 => -0.070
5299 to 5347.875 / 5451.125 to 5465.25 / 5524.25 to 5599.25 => 0.044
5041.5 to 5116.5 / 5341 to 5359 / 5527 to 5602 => -0.088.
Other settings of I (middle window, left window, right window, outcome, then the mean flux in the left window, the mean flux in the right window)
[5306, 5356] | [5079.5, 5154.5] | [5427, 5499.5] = -3.57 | 21.7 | 35.4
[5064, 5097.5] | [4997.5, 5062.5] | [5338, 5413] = 2.87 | 22.3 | 34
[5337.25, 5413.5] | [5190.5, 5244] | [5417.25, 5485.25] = -3.41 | 26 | 35.7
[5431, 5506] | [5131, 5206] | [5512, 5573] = -2.01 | 21.2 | 37.8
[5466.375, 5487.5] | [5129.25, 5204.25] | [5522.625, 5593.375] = -0.88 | 21.3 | 37.9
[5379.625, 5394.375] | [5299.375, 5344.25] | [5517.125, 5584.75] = -1.23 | 32.2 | 38.2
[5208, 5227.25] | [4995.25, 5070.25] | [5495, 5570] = 0.93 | 22.3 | 37.1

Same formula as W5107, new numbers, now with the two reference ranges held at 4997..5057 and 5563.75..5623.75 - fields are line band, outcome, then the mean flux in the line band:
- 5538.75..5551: -0.11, 39.4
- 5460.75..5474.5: -0.04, 34.9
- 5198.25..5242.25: 0.04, 26.2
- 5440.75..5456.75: -0.05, 34.8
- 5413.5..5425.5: -0.16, 37.7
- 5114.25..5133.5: 0.14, 21.6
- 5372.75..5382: -0.18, 36.9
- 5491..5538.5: -0.04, 36.3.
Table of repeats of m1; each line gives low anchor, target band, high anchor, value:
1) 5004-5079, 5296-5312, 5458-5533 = -1.1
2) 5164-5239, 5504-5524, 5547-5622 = -0.6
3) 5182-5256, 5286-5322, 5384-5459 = -3.8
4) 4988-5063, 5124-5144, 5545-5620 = 2.7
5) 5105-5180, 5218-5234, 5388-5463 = -2.2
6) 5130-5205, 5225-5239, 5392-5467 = -2.5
